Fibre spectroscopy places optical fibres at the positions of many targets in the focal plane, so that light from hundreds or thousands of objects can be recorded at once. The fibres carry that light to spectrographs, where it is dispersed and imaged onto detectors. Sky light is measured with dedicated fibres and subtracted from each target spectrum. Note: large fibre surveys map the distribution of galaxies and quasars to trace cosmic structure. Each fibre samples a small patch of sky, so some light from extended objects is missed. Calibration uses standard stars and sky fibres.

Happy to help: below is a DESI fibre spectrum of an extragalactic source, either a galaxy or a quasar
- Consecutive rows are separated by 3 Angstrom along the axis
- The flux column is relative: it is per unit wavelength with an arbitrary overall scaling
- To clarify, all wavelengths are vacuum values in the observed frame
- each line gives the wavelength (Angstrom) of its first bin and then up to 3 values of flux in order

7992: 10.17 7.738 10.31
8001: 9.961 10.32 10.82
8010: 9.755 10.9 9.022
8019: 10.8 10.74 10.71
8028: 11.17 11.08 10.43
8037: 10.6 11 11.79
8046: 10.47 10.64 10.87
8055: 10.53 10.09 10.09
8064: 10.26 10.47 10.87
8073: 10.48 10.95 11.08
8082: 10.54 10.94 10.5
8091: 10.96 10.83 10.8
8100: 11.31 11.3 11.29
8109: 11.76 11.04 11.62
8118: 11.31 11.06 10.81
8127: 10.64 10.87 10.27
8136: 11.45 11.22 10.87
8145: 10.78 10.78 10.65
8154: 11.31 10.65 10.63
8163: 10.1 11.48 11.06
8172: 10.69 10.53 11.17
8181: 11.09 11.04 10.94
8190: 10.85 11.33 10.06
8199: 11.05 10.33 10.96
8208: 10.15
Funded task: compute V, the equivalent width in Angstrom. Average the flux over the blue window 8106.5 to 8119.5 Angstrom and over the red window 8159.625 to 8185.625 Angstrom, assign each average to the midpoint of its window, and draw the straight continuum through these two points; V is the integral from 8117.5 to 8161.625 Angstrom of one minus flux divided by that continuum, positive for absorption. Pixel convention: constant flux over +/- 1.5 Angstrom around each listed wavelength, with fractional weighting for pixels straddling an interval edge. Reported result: 1.2 Angstrom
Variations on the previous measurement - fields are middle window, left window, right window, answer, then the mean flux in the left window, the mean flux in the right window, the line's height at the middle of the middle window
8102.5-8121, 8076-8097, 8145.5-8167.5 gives -0.95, 10.8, 10.8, 10.8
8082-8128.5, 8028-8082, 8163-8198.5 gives -1.22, 10.7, 10.9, 10.8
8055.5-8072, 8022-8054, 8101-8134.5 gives 0.86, 10.9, 11.1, 10.9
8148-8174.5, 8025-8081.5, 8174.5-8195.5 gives 0.28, 10.7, 11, 10.9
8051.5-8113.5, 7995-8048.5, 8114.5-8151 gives -0.36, 10.5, 10.9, 10.7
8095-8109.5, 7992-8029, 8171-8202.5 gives -0.99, 10.2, 10.8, 10.5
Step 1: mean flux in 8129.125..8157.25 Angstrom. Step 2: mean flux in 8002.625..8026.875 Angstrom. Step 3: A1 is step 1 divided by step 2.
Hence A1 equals 1.0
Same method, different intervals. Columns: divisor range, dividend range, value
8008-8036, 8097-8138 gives 1.06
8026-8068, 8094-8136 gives 1.04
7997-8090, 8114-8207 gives 1.03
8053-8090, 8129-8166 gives 1.02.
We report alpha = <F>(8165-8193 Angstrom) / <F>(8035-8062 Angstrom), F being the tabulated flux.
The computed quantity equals 1.03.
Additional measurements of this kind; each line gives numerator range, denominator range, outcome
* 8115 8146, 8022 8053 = 1.01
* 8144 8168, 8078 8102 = 0.99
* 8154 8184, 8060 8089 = 1.02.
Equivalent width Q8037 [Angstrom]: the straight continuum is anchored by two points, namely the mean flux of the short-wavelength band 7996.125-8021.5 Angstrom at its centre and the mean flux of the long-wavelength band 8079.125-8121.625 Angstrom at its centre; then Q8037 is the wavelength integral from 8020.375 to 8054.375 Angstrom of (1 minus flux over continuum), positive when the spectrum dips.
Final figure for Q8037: -1.2 Angstrom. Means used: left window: 10.2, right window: 11.1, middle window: 10.9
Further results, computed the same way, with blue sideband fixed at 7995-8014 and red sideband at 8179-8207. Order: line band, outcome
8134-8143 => -0.4 Angstrom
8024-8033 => -0.7 Angstrom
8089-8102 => -0.6 Angstrom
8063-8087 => -0.7 Angstrom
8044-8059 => -0.4 Angstrom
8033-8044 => -0.7 Angstrom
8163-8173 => -0.2 Angstrom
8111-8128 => -0.9 Angstrom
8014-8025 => -0.1 Angstrom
